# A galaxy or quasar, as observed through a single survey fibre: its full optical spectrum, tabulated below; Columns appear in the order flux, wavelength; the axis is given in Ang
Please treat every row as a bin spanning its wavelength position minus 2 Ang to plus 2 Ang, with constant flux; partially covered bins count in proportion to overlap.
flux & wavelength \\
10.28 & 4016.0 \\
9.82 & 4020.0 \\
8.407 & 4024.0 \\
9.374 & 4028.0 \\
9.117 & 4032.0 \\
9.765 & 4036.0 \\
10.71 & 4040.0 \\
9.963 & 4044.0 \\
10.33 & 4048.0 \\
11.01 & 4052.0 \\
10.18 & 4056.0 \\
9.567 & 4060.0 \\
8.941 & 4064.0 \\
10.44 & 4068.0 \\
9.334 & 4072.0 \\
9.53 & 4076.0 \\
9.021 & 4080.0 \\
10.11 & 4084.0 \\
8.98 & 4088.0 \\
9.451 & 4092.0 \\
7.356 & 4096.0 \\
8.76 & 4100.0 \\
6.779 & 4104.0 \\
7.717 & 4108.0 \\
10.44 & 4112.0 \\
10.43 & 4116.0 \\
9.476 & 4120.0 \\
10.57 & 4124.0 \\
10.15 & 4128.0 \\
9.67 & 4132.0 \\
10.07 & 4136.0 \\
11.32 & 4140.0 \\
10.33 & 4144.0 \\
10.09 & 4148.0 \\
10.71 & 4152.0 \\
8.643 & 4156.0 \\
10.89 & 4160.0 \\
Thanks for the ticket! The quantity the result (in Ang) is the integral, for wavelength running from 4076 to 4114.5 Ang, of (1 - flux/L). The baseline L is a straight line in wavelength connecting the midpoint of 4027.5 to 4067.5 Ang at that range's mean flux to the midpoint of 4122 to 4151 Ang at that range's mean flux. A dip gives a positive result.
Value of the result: 5.1 Ang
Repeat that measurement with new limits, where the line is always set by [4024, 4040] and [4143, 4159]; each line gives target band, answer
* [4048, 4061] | -1.0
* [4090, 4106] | 2.7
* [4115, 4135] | -0.4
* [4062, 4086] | 0.2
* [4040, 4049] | -0.7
